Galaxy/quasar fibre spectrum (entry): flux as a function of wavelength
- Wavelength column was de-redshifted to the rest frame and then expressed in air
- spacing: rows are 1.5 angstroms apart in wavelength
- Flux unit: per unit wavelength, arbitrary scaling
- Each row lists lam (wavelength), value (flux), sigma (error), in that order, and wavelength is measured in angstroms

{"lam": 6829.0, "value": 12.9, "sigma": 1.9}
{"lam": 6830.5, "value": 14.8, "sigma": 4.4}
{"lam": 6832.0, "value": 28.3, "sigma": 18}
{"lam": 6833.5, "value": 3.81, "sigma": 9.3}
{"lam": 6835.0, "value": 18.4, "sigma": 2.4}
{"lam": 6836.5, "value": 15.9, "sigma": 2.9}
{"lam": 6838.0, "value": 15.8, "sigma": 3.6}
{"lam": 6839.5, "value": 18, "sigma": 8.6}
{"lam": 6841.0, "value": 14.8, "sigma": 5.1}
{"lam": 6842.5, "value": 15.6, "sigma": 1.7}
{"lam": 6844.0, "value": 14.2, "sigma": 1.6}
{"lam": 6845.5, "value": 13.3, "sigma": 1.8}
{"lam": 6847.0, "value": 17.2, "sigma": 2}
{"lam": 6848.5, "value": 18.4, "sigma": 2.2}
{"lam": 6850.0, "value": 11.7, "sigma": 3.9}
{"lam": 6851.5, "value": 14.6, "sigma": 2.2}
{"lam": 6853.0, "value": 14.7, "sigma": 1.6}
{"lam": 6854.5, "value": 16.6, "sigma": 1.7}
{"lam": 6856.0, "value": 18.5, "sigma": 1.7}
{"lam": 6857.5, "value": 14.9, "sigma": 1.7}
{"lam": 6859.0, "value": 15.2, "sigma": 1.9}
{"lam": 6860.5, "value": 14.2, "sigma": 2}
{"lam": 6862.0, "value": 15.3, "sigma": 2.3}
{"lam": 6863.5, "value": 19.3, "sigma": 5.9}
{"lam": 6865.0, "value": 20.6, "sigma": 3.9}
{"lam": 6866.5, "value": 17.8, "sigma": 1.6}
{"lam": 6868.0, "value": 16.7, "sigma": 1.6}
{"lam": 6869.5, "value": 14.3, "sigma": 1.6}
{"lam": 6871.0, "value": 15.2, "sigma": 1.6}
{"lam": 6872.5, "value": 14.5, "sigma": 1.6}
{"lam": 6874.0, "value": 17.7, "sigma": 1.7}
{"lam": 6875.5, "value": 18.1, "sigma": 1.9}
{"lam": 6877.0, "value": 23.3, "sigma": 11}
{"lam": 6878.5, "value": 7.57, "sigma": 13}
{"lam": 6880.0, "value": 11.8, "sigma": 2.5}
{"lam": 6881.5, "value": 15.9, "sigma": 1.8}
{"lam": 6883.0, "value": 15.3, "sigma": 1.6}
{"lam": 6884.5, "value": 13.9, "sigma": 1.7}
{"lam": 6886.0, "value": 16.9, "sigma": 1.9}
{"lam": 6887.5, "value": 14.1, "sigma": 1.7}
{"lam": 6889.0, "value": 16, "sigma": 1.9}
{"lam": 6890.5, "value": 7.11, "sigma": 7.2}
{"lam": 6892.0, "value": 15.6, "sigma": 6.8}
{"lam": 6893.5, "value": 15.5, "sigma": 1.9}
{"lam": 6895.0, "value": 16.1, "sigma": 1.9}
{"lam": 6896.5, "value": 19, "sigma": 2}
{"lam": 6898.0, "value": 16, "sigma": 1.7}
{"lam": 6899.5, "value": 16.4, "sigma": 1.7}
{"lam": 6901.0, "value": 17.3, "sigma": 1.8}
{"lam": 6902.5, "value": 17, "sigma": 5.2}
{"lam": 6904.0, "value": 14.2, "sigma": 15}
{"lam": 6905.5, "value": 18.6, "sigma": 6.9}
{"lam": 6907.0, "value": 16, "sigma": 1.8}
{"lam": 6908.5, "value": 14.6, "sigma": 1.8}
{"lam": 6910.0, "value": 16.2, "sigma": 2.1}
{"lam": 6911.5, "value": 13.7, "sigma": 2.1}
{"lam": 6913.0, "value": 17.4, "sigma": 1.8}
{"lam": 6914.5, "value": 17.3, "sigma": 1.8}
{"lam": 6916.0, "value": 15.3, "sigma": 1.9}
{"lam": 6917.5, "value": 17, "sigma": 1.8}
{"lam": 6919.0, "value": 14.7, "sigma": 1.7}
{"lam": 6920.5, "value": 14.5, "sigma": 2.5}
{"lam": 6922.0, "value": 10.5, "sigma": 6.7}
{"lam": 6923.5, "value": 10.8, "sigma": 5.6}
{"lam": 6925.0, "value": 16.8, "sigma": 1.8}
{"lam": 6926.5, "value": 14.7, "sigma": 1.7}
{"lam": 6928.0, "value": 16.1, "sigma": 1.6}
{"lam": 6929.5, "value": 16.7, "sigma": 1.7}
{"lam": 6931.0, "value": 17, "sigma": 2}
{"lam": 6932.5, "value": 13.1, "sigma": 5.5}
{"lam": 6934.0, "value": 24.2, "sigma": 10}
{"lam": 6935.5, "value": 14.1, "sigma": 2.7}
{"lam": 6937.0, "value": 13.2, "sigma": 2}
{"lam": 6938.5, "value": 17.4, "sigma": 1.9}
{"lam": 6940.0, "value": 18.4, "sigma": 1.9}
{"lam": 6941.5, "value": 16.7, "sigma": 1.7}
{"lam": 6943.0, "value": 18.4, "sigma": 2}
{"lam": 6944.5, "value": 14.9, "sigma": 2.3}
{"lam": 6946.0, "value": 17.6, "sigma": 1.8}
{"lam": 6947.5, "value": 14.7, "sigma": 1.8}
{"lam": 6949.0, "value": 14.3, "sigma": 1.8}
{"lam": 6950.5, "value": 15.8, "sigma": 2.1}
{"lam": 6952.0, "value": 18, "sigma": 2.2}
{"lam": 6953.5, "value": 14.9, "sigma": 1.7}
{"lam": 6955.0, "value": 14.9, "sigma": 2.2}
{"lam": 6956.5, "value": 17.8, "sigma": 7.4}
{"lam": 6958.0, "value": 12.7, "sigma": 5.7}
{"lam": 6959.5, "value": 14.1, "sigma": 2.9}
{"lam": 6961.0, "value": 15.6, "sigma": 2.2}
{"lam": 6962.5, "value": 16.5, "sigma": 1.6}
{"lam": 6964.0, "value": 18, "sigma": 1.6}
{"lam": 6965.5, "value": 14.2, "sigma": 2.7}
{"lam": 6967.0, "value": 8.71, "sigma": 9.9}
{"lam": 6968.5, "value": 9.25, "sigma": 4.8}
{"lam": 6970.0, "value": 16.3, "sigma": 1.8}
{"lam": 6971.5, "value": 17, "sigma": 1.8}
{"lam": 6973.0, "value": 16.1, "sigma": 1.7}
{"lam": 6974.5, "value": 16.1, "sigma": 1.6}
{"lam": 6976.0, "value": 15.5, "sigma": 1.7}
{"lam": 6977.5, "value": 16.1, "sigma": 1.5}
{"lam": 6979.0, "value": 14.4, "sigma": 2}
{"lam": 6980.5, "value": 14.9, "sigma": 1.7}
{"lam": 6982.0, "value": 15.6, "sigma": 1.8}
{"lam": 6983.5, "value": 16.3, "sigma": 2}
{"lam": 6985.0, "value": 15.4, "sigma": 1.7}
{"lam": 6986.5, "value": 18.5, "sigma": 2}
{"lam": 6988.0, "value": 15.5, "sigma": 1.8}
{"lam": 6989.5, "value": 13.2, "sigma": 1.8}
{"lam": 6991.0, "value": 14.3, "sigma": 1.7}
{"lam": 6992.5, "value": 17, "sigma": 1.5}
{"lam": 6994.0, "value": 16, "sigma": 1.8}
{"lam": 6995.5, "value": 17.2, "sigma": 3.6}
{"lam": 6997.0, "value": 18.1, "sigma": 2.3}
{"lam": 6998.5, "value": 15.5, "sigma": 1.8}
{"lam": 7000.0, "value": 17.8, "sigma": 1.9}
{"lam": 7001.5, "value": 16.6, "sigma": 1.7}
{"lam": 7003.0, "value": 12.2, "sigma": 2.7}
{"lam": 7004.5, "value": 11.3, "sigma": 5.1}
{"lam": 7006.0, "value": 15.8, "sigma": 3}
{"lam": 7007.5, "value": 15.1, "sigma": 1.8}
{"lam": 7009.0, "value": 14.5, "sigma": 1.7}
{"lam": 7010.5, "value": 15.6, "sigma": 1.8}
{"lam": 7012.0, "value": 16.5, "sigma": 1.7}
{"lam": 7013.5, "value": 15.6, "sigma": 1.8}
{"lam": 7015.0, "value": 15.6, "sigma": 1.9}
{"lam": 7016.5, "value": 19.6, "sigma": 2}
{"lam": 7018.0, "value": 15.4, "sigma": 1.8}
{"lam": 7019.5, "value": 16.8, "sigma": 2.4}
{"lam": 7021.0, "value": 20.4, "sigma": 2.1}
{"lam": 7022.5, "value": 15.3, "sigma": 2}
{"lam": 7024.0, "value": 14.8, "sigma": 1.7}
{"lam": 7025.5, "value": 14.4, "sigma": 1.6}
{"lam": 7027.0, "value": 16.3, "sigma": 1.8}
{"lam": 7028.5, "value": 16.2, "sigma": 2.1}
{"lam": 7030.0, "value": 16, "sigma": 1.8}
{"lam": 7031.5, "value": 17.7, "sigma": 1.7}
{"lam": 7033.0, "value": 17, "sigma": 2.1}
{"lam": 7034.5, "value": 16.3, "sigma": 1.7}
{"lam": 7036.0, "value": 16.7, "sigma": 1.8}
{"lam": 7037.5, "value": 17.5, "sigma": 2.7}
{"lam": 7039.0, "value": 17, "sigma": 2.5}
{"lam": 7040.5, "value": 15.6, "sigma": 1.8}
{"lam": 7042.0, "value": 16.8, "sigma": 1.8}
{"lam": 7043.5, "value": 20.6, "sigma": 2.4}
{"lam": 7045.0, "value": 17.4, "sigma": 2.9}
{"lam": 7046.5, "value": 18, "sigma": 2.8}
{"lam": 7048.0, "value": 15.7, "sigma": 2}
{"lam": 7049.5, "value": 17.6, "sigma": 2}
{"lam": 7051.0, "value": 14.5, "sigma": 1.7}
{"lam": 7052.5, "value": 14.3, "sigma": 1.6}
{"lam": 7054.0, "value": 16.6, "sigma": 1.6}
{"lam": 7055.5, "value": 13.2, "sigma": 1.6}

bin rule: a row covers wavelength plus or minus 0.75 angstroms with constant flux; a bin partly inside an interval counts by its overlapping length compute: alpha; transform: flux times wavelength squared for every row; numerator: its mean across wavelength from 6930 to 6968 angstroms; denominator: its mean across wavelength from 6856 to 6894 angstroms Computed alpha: 1.04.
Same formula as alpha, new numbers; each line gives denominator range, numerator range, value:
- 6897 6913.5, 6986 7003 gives 1.02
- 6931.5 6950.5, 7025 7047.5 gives 1.06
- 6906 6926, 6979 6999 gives 1.08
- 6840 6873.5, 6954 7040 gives 1.03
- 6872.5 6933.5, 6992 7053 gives 1.09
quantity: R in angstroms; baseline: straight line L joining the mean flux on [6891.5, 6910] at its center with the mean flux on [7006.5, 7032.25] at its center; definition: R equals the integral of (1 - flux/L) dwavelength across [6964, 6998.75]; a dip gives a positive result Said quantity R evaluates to 2.0 angstroms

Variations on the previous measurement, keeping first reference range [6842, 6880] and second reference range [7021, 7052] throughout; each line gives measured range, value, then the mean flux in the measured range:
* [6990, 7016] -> 1.4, 15.6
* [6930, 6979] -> 1.9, 15.7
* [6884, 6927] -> 2.1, 15.3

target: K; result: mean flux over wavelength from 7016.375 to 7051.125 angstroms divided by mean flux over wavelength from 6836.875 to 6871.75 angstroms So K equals 1.1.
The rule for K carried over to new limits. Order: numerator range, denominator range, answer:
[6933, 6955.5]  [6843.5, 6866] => 1.03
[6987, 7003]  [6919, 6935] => 1.04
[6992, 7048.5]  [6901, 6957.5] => 1.03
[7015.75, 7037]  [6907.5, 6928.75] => 1.11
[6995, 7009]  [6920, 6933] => 1.06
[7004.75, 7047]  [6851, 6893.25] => 1.06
